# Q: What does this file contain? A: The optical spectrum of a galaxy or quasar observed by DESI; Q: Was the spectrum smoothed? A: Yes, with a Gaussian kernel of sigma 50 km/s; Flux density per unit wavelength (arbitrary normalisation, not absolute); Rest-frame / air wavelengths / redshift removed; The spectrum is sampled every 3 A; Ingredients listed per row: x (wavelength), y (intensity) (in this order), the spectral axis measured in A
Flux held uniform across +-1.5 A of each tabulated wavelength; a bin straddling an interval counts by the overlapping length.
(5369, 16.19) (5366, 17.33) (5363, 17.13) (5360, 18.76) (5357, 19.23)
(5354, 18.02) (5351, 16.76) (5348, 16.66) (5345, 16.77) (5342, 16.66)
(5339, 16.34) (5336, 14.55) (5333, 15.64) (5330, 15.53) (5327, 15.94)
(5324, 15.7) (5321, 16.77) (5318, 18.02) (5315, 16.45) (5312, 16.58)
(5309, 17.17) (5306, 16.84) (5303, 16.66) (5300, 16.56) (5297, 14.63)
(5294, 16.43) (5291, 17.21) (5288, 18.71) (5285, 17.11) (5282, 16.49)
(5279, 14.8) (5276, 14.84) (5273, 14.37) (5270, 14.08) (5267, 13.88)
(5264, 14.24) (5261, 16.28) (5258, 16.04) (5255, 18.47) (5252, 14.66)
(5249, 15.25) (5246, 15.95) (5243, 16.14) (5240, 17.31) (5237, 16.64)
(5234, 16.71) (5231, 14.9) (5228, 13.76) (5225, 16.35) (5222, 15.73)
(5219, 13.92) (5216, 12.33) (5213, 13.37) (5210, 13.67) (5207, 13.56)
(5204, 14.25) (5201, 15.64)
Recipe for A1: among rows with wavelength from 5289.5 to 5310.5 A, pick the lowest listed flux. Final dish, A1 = 14.63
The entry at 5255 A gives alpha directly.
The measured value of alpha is 18.47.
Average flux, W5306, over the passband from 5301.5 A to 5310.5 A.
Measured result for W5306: 16.9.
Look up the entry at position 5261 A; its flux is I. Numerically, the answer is 16.28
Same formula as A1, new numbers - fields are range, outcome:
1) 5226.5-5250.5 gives 13.76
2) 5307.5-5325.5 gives 15.7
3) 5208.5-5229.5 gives 12.33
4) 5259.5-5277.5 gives 13.88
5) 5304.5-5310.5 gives 16.84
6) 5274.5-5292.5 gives 14.8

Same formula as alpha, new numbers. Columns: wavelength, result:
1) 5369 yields 16.19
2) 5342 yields 16.66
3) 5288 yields 18.71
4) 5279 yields 14.8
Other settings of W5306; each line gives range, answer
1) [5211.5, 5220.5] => 13.2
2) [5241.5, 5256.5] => 16.1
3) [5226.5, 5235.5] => 15.1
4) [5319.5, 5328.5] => 16.1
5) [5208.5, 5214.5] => 13.5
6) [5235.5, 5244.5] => 16.7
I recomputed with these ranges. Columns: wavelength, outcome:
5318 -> 18.02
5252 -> 14.66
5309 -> 17.17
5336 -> 14.55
